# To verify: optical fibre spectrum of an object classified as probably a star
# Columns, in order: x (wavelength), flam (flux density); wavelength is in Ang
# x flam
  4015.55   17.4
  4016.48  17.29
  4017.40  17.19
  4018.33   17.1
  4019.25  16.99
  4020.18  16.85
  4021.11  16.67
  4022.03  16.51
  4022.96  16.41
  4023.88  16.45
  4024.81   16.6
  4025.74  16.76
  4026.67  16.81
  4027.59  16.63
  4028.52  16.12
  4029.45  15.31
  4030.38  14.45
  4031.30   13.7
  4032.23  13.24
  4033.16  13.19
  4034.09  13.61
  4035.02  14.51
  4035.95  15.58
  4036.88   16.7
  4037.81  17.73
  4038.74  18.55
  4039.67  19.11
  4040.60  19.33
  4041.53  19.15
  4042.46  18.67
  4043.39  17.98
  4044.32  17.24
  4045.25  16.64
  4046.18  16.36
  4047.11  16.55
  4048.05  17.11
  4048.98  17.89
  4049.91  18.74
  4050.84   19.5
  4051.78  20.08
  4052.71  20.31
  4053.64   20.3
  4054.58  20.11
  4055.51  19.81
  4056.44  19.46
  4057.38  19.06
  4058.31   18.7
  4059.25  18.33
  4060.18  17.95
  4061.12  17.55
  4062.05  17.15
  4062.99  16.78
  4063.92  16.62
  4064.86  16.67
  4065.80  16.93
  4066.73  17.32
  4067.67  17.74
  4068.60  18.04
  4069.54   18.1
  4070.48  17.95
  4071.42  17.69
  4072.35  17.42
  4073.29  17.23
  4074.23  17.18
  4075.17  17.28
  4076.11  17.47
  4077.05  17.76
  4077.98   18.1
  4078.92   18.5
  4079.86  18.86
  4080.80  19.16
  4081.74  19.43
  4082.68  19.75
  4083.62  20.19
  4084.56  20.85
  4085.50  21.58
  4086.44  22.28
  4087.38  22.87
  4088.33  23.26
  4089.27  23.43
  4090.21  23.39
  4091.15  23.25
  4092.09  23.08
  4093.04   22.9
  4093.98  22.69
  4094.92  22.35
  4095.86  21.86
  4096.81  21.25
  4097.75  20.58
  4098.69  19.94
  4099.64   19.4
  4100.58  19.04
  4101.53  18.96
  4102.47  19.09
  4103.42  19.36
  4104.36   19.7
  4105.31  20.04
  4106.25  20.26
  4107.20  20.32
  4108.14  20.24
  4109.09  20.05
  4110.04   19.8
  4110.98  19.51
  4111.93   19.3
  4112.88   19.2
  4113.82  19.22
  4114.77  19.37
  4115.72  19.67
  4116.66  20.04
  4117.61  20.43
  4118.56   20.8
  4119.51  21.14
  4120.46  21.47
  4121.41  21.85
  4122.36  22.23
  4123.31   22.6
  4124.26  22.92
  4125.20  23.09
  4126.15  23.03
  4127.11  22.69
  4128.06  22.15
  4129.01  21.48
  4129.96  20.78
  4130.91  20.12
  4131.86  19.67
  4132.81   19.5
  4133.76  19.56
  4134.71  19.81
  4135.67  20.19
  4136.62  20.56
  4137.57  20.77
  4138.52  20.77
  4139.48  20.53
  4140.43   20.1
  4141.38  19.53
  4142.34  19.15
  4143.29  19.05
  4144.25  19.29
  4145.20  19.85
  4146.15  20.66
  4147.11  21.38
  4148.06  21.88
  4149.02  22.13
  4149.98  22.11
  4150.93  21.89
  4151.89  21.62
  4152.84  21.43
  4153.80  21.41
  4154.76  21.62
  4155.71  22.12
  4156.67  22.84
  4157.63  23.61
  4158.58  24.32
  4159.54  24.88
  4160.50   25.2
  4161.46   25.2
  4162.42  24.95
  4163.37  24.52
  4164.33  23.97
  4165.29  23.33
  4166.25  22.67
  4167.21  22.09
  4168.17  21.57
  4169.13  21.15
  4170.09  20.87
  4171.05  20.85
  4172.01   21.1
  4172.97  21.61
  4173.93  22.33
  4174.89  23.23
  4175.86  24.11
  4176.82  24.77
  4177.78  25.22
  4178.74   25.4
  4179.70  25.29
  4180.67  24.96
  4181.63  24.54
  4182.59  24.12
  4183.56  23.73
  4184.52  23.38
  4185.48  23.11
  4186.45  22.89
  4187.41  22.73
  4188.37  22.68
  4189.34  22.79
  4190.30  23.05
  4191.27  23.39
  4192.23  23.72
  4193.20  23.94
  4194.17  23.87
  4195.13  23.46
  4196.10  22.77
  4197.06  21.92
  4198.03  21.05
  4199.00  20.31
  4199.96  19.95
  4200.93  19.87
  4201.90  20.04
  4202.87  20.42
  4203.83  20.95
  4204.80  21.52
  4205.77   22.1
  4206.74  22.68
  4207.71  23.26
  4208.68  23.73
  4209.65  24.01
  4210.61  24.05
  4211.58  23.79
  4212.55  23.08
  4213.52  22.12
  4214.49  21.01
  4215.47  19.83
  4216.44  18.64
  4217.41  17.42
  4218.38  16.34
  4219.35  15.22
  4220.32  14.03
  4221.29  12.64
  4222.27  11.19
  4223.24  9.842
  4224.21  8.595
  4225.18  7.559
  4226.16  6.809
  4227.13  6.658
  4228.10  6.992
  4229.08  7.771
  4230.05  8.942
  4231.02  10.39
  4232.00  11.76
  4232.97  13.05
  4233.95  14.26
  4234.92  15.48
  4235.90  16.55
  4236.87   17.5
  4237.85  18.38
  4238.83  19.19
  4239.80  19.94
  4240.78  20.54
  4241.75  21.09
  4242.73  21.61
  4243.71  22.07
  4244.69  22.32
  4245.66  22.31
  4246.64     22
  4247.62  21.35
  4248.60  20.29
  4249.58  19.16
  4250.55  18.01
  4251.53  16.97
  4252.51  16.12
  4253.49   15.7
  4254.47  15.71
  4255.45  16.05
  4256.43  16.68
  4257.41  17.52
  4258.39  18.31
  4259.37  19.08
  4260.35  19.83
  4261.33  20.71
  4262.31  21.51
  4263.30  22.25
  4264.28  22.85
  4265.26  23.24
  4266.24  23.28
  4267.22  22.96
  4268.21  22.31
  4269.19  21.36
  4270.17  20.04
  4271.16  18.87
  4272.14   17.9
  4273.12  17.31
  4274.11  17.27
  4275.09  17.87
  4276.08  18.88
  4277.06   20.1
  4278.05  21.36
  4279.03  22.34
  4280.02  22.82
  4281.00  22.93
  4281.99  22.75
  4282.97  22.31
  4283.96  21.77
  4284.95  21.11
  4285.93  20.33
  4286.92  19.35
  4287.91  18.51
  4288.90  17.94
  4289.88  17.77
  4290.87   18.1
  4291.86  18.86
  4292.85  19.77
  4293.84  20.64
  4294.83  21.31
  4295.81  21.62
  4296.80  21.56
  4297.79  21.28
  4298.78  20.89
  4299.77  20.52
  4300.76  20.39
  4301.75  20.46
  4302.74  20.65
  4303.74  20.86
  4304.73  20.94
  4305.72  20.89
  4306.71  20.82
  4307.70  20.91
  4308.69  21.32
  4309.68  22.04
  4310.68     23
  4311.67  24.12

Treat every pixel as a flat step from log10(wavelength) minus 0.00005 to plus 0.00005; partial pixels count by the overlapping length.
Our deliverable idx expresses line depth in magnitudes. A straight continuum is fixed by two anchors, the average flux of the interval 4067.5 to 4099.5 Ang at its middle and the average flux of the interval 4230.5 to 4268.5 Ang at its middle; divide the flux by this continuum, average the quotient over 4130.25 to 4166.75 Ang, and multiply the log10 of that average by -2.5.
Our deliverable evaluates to -0.11 mag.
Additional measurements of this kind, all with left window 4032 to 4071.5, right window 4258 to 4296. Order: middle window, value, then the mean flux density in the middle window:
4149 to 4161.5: -0.20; 22.8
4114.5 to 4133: -0.15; 21.3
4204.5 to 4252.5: 0.16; 17.2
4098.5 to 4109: -0.08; 19.7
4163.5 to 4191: -0.20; 23.1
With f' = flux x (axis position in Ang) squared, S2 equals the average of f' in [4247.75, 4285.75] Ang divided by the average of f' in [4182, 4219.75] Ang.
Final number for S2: 0.9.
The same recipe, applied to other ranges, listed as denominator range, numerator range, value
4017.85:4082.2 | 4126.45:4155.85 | 1.25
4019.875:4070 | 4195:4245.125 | 1.10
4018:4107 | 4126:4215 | 1.27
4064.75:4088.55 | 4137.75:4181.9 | 1.24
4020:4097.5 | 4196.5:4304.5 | 1.12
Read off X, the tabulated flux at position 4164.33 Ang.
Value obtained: 23.97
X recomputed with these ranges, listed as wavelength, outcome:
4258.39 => 18.31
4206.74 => 22.68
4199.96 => 19.95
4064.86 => 16.67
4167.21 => 22.09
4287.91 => 18.51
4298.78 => 20.89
